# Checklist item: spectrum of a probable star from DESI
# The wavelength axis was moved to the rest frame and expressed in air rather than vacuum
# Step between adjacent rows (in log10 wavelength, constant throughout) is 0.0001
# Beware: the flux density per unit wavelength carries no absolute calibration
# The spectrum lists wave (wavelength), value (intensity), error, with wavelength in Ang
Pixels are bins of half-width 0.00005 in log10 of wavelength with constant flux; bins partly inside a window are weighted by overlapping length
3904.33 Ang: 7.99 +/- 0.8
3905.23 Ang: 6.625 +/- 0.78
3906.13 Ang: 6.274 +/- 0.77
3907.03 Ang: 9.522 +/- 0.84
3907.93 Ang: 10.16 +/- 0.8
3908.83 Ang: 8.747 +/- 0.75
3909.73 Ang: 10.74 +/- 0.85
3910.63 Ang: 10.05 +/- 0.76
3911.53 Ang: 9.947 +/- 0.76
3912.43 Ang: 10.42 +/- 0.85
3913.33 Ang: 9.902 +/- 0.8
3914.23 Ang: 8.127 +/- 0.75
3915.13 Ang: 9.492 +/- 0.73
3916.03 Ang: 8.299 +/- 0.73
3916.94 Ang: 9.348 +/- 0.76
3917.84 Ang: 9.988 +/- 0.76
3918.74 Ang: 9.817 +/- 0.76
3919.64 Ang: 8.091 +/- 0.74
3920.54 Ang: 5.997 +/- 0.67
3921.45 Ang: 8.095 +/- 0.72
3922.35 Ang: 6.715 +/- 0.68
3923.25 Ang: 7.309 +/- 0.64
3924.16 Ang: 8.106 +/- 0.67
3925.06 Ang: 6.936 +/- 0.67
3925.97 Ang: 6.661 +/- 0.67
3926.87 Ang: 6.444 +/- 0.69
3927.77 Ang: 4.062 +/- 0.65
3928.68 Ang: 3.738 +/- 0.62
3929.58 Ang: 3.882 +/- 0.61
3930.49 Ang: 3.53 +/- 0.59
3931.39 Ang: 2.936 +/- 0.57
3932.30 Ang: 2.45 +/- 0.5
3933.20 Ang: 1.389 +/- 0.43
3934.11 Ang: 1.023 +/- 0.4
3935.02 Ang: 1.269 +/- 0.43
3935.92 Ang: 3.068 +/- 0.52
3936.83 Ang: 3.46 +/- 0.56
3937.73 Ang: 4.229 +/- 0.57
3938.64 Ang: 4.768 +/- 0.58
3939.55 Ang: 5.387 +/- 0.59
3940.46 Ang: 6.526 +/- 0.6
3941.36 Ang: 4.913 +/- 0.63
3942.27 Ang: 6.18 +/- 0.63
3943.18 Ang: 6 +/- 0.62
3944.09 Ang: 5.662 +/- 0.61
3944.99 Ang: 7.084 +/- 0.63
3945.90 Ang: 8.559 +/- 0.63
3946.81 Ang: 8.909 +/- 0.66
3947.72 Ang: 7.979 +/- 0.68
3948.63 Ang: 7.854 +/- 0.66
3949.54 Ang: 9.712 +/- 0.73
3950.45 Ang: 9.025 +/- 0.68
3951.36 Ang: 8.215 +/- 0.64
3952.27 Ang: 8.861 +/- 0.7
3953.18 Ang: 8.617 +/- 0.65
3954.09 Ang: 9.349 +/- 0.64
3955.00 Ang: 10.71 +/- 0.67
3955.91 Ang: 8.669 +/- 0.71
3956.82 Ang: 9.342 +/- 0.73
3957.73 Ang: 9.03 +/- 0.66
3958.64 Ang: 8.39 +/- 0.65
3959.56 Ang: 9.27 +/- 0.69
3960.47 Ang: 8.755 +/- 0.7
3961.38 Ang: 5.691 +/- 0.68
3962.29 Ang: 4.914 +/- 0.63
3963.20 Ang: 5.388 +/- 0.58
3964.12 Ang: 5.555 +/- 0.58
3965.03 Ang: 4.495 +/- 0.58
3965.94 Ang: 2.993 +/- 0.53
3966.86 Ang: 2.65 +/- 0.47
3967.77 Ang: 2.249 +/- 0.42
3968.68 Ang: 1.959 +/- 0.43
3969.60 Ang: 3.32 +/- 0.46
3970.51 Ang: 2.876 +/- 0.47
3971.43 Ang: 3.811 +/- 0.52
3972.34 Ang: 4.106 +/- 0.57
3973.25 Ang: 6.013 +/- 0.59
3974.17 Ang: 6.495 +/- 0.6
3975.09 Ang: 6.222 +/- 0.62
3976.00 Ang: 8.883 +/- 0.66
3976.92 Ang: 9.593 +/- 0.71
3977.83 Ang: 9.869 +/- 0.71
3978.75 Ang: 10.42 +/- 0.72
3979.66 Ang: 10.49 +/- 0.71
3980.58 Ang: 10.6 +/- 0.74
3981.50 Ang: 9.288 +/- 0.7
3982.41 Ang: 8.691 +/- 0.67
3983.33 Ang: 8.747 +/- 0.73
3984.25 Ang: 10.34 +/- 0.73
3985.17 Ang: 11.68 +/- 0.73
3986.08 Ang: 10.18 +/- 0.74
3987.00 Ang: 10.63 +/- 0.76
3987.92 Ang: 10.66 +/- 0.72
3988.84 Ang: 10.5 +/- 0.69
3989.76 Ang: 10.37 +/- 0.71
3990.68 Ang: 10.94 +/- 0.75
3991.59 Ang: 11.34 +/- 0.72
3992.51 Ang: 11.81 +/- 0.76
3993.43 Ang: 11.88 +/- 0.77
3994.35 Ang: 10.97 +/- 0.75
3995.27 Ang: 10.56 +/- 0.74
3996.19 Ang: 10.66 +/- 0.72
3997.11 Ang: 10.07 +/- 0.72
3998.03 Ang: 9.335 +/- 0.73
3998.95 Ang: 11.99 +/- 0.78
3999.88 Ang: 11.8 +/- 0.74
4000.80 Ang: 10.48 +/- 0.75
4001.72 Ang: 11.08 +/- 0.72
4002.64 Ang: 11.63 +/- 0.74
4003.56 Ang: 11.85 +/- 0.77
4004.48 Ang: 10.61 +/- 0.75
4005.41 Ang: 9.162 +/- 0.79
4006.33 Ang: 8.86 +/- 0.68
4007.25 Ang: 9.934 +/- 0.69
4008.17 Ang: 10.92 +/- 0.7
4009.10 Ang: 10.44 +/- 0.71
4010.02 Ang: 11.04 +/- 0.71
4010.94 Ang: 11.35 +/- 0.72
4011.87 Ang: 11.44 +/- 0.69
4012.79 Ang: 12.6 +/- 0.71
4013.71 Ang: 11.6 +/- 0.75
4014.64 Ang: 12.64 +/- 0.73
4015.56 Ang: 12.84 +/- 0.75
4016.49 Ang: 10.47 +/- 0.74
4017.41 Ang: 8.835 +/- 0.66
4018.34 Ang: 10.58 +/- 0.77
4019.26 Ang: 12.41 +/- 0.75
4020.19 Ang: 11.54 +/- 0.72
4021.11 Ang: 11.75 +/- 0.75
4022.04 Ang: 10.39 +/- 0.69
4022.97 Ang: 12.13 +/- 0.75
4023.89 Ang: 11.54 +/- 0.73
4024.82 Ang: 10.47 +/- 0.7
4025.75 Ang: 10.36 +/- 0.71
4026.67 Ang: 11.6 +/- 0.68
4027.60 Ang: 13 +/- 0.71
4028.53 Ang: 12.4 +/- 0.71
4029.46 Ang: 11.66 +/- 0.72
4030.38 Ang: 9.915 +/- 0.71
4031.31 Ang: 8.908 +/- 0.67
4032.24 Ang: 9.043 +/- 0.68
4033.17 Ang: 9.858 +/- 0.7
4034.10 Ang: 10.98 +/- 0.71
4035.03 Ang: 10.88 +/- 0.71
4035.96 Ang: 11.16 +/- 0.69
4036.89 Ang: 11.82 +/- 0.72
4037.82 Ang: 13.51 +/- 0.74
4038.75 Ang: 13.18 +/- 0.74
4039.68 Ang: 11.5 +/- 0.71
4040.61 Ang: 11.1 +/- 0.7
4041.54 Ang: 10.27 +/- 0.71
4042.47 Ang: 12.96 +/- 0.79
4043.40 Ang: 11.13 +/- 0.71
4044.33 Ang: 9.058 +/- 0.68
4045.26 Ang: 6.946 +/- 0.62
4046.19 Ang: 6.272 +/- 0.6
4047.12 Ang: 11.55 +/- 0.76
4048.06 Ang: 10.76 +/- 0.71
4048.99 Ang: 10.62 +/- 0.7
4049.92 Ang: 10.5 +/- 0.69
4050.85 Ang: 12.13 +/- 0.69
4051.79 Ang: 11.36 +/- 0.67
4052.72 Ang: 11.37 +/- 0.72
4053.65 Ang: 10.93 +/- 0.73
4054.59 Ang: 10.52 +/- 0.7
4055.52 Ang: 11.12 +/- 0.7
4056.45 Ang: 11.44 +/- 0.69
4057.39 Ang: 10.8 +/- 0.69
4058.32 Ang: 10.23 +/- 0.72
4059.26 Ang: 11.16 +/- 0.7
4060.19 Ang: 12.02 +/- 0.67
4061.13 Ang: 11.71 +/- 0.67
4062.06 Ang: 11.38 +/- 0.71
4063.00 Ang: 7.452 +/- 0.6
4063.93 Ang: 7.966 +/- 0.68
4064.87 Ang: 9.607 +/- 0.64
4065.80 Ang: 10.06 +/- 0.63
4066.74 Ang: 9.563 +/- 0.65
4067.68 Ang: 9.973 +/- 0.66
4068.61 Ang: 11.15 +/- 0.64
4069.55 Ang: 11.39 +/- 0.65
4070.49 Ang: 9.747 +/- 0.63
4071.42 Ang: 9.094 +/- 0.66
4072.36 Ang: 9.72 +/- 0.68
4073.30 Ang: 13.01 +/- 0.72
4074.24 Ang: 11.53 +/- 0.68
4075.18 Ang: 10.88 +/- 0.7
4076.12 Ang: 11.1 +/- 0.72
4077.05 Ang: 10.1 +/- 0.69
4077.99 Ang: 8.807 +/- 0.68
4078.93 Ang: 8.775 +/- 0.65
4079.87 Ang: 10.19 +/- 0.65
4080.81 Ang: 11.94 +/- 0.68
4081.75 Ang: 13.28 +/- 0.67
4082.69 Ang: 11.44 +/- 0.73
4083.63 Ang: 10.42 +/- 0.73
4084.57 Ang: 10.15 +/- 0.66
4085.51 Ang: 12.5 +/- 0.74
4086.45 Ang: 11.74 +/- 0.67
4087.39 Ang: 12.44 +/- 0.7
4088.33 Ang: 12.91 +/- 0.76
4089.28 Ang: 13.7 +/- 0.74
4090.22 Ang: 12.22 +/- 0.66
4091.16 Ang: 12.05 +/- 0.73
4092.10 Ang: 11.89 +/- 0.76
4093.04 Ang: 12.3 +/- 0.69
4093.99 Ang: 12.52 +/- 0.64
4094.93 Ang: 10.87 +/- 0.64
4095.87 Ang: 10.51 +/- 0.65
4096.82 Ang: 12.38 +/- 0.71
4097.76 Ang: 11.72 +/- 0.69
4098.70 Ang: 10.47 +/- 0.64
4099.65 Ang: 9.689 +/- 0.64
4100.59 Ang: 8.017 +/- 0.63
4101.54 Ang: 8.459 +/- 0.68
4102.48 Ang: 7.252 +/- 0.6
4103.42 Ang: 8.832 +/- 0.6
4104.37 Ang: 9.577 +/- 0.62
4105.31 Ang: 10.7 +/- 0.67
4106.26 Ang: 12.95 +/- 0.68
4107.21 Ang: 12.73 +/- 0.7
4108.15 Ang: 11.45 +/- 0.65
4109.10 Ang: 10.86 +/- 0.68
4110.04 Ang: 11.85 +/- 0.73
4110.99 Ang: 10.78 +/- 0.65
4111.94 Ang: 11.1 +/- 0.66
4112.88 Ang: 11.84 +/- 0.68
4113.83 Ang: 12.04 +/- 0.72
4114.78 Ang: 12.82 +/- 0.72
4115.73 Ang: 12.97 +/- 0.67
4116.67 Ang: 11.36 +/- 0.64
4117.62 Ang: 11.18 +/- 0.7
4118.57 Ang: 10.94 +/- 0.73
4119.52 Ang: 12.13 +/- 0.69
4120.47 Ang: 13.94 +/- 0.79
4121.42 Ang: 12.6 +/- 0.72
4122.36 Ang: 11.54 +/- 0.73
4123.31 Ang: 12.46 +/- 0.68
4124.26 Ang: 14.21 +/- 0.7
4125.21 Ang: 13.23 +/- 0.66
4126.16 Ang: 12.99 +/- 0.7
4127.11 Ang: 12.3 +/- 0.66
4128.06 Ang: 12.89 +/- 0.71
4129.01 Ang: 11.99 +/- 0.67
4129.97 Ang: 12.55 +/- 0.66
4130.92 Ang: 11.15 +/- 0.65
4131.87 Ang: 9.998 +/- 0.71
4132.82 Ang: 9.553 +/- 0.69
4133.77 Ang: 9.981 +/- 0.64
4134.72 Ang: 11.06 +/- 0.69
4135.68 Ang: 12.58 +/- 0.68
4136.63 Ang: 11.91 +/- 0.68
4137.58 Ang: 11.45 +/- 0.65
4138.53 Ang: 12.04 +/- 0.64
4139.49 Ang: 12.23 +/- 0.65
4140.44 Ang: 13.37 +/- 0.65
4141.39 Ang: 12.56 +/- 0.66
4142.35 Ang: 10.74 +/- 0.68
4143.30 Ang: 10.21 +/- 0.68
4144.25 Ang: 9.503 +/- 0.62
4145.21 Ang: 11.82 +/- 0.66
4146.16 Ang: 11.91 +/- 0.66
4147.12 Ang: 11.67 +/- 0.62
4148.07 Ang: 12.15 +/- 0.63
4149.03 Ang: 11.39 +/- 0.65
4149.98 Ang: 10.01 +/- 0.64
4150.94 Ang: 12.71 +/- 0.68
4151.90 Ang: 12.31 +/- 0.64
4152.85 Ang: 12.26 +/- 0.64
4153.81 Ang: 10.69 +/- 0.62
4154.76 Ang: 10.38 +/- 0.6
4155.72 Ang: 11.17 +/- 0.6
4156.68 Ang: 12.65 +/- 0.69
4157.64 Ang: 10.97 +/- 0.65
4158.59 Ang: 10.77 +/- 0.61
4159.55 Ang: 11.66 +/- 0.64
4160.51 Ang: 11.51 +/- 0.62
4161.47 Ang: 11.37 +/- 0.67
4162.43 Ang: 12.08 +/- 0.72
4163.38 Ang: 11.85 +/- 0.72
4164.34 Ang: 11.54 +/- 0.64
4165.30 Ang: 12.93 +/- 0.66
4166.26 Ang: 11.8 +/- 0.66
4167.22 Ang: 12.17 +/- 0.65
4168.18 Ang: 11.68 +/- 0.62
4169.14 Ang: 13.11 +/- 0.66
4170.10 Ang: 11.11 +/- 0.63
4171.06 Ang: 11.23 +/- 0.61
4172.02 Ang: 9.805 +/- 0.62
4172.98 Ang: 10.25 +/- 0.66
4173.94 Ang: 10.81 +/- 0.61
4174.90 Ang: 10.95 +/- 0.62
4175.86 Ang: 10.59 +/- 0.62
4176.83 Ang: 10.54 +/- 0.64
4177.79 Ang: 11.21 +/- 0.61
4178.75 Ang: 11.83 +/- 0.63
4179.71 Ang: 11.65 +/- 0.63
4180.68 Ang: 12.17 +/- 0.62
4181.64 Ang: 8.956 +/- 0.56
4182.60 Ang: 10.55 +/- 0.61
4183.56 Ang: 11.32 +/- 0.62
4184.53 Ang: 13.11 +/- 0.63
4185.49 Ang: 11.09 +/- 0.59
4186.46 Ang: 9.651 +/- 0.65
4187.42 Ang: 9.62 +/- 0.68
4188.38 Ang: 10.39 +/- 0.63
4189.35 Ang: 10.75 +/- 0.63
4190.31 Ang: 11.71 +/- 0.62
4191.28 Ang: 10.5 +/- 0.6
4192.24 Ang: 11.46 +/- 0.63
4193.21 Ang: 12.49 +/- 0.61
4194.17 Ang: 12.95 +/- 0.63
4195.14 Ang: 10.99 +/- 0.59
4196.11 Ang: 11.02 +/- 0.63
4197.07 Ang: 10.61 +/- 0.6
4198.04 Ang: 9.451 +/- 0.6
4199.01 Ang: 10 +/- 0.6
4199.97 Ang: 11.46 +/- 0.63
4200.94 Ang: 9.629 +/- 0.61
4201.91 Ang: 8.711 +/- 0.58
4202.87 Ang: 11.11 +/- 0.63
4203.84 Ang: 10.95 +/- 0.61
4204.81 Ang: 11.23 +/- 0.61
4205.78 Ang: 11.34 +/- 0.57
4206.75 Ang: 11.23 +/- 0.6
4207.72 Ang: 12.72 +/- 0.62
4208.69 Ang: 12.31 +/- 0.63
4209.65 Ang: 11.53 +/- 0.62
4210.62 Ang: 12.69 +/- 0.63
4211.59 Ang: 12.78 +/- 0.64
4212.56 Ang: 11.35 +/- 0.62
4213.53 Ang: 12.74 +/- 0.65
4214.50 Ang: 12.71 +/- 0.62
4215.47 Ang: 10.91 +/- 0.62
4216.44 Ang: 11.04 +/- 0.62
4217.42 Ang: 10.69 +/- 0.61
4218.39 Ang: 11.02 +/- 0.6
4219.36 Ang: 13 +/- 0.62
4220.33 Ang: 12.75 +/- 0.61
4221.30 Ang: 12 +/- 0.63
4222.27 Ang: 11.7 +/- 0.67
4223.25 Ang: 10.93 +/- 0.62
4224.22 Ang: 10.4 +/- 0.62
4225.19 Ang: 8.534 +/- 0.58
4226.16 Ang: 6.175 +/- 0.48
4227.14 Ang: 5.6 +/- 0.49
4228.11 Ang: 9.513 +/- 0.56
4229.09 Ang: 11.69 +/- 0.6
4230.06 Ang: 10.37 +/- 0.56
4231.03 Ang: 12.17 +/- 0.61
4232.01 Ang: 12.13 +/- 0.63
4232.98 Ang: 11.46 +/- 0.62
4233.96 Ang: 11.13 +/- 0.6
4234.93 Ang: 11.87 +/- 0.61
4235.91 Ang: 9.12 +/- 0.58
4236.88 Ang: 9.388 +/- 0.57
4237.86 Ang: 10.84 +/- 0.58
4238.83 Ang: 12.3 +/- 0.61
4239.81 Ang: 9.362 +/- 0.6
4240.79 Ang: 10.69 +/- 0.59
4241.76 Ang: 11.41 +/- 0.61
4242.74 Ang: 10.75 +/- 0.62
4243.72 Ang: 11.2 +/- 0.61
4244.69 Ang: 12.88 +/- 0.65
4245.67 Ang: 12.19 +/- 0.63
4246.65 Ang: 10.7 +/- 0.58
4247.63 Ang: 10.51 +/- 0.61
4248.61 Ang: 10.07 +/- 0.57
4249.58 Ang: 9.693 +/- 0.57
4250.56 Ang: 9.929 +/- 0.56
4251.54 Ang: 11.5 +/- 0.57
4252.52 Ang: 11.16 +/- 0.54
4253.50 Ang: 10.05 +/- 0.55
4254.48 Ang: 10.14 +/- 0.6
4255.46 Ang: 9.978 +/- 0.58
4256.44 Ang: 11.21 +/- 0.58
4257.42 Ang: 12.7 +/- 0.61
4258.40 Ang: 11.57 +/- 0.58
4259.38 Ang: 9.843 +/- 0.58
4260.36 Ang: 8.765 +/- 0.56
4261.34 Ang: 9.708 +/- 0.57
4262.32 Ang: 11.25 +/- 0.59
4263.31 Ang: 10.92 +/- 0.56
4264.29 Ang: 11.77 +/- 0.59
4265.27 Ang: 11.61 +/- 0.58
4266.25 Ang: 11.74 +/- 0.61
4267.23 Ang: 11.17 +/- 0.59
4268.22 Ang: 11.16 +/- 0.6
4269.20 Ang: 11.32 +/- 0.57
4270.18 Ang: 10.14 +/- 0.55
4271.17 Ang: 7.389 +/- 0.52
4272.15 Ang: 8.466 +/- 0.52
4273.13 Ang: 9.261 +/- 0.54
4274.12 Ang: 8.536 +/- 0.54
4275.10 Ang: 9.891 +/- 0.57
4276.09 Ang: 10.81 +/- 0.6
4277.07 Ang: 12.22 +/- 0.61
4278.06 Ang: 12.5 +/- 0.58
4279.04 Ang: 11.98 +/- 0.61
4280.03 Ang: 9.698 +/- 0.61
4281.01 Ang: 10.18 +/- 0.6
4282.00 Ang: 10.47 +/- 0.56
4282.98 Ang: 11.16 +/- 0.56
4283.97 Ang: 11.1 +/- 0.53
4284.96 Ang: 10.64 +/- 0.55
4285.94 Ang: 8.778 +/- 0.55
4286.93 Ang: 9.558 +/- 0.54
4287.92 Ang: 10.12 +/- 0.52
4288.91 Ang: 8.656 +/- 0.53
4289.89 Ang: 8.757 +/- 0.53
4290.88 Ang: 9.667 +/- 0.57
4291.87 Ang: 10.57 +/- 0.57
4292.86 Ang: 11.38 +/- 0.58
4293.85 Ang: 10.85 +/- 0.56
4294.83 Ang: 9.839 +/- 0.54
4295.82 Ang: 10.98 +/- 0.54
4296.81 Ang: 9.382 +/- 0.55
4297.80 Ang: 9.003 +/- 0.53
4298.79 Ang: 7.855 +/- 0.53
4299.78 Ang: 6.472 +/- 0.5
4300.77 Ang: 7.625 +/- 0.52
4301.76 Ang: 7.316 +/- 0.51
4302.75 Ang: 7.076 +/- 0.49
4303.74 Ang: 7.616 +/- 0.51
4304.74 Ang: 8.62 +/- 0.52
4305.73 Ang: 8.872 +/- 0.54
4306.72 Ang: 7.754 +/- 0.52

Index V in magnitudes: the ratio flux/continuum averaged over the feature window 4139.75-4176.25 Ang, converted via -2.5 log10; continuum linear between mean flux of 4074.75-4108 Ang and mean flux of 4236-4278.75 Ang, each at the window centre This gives -0.06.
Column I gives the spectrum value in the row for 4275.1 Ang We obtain 9.891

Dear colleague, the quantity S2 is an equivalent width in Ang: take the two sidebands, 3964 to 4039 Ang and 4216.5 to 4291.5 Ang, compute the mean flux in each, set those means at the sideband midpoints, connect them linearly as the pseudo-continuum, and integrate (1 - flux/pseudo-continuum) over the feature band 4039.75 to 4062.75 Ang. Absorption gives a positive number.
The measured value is -1.8 Ang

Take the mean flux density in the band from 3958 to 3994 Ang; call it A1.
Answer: 7.77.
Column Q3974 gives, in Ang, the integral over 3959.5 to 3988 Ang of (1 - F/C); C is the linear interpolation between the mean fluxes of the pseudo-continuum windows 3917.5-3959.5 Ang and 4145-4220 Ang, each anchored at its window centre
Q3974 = 1.0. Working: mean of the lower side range 6.52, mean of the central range 7.02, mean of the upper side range 11.3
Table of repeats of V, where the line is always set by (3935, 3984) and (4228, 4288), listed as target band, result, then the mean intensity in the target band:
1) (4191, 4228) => -0.10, 11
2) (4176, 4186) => -0.16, 11.2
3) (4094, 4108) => -0.20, 10.4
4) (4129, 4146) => -0.24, 11.4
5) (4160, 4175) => -0.21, 11.5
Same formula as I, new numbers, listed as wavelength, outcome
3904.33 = 7.99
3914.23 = 8.127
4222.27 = 11.7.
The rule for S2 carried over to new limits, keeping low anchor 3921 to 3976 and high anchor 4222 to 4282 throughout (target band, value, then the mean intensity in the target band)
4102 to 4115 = -4.2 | 11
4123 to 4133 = -4.1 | 12.2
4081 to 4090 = -4.6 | 12.1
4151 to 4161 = -2.7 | 11.5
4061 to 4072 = -3.1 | 9.87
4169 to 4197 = -4.7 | 11.1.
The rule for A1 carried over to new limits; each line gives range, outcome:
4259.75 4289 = 10.4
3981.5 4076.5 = 10.8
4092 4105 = 10.3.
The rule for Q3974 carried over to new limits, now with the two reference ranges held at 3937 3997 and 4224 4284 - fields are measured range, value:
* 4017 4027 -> -3.2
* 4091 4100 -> -2.4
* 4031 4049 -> -4.4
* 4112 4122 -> -3.1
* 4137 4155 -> -3.9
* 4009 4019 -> -3.7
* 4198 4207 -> -0.4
